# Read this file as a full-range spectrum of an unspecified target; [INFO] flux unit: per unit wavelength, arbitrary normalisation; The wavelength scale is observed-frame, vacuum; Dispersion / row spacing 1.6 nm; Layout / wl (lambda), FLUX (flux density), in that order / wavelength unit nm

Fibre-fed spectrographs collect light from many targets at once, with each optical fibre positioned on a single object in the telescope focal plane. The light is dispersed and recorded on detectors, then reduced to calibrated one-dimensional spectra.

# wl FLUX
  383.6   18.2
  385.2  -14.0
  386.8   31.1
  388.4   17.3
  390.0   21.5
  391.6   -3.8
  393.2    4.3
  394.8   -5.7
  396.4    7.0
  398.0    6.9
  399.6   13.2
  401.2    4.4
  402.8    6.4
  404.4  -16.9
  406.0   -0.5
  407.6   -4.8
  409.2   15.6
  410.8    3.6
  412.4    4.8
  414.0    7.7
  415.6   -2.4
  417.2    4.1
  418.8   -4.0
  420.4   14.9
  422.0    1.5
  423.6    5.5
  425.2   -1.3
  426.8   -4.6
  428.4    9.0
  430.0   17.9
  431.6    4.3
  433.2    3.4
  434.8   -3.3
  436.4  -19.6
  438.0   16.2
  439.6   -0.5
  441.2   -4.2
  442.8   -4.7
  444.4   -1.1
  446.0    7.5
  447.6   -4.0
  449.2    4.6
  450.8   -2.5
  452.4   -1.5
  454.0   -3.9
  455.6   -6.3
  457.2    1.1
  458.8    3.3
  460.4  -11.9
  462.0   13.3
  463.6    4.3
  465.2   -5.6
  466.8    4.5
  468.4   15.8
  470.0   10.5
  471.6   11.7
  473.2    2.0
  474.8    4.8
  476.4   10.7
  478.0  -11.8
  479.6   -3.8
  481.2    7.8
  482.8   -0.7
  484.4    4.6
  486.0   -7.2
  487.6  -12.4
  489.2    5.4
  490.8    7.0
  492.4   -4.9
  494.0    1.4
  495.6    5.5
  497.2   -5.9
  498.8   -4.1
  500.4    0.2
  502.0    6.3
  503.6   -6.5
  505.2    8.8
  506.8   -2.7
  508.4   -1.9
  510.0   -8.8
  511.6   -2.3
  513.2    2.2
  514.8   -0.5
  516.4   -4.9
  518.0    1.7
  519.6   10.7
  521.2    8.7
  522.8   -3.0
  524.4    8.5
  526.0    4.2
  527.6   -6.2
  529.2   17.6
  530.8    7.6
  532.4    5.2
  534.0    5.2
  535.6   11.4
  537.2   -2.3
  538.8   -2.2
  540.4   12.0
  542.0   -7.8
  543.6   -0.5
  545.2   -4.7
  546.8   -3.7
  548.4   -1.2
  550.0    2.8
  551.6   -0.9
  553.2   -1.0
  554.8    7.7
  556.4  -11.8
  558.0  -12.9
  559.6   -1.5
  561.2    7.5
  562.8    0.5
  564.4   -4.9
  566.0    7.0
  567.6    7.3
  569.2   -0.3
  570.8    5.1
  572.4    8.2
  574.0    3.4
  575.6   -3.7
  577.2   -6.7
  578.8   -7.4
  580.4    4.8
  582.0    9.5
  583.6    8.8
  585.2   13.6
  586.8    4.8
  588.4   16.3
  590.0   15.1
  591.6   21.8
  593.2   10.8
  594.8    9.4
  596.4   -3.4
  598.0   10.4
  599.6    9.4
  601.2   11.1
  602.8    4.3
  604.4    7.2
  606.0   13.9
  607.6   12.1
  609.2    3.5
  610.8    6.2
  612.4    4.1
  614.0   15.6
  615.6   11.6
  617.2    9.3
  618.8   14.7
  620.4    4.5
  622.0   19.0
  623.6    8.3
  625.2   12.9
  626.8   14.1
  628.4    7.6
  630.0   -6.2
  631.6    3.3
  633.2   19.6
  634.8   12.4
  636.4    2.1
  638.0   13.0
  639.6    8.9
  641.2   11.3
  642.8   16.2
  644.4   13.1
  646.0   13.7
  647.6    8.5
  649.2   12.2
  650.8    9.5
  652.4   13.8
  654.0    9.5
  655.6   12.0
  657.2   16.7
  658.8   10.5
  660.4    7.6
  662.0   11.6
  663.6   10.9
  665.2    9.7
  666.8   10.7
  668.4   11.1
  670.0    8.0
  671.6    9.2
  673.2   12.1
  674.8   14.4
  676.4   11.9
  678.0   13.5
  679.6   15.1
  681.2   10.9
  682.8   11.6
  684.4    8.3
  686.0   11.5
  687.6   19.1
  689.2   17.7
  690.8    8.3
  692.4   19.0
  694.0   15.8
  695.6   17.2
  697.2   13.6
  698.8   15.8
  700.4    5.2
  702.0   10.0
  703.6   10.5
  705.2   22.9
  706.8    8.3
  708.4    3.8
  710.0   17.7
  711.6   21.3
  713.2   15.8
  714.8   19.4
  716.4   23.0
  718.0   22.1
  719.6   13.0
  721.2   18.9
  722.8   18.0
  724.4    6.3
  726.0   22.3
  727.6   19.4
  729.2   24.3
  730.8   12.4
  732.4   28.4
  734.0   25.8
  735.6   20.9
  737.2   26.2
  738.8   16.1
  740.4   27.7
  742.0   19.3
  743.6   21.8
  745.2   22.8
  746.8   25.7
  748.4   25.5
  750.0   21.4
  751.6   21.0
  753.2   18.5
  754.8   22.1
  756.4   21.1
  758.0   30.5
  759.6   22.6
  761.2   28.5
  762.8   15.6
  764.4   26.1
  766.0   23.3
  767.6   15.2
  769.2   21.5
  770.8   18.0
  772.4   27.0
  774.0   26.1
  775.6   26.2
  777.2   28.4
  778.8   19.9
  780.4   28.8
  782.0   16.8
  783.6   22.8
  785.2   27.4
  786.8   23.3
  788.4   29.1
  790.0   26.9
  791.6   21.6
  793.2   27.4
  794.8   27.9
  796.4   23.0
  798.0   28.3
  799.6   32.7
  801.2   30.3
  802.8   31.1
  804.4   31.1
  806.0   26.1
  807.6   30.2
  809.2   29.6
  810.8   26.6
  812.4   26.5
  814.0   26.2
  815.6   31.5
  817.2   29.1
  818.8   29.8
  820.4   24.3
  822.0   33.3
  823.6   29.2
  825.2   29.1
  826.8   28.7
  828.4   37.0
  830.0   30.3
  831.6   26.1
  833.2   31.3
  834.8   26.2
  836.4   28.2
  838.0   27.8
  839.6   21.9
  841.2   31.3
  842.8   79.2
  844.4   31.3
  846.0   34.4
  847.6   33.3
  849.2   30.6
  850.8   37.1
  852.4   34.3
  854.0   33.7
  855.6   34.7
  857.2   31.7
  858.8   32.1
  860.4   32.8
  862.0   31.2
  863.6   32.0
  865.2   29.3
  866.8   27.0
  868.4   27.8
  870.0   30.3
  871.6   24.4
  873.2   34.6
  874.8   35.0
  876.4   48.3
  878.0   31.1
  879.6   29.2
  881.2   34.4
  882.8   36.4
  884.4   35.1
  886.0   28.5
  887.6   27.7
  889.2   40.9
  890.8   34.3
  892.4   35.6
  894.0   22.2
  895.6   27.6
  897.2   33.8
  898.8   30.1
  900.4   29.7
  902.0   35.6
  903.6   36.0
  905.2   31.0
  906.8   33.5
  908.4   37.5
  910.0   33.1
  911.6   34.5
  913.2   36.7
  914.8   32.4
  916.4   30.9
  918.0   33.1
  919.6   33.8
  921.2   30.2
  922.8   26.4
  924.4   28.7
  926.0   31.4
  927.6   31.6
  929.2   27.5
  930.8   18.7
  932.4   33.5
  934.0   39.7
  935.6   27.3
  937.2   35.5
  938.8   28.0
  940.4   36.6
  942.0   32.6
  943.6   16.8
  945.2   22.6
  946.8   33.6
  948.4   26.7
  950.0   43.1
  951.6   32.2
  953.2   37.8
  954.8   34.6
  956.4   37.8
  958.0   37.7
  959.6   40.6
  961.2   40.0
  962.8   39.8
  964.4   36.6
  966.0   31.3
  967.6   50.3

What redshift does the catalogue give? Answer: 0.78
